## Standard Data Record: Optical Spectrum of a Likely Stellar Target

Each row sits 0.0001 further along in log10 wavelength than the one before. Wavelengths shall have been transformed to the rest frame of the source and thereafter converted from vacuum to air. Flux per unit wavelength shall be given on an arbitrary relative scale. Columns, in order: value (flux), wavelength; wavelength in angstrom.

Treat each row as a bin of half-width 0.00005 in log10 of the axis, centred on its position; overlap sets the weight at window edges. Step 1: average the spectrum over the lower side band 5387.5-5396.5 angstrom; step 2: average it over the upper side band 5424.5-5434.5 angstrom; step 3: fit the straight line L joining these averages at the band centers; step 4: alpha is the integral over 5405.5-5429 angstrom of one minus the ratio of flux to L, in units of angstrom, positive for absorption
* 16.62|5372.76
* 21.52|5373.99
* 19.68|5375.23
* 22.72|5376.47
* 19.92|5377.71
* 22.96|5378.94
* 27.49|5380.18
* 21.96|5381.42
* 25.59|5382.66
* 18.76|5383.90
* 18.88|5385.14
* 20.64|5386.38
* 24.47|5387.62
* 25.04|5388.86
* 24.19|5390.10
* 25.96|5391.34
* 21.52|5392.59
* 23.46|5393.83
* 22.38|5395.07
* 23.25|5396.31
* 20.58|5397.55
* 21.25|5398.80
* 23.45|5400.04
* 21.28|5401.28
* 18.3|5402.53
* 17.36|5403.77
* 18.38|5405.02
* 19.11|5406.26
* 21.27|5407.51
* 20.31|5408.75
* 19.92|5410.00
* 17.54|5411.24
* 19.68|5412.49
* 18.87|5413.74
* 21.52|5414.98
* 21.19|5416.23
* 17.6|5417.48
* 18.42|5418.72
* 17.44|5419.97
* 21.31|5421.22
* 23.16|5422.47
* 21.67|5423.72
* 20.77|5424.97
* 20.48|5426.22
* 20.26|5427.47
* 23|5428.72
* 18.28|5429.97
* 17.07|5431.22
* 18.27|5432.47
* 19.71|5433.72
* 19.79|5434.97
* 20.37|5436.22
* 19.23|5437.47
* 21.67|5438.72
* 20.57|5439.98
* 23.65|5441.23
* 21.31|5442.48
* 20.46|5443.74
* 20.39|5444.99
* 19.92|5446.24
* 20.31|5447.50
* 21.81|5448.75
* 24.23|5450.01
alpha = 1.0 angstrom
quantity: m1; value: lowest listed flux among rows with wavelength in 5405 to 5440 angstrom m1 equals 17.07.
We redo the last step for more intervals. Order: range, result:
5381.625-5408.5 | 17.36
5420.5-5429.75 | 20.26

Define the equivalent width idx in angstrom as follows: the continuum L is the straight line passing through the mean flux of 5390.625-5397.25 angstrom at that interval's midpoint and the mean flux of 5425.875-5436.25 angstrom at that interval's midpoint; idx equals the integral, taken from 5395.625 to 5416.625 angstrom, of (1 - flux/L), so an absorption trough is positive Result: 1.8 angstrom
